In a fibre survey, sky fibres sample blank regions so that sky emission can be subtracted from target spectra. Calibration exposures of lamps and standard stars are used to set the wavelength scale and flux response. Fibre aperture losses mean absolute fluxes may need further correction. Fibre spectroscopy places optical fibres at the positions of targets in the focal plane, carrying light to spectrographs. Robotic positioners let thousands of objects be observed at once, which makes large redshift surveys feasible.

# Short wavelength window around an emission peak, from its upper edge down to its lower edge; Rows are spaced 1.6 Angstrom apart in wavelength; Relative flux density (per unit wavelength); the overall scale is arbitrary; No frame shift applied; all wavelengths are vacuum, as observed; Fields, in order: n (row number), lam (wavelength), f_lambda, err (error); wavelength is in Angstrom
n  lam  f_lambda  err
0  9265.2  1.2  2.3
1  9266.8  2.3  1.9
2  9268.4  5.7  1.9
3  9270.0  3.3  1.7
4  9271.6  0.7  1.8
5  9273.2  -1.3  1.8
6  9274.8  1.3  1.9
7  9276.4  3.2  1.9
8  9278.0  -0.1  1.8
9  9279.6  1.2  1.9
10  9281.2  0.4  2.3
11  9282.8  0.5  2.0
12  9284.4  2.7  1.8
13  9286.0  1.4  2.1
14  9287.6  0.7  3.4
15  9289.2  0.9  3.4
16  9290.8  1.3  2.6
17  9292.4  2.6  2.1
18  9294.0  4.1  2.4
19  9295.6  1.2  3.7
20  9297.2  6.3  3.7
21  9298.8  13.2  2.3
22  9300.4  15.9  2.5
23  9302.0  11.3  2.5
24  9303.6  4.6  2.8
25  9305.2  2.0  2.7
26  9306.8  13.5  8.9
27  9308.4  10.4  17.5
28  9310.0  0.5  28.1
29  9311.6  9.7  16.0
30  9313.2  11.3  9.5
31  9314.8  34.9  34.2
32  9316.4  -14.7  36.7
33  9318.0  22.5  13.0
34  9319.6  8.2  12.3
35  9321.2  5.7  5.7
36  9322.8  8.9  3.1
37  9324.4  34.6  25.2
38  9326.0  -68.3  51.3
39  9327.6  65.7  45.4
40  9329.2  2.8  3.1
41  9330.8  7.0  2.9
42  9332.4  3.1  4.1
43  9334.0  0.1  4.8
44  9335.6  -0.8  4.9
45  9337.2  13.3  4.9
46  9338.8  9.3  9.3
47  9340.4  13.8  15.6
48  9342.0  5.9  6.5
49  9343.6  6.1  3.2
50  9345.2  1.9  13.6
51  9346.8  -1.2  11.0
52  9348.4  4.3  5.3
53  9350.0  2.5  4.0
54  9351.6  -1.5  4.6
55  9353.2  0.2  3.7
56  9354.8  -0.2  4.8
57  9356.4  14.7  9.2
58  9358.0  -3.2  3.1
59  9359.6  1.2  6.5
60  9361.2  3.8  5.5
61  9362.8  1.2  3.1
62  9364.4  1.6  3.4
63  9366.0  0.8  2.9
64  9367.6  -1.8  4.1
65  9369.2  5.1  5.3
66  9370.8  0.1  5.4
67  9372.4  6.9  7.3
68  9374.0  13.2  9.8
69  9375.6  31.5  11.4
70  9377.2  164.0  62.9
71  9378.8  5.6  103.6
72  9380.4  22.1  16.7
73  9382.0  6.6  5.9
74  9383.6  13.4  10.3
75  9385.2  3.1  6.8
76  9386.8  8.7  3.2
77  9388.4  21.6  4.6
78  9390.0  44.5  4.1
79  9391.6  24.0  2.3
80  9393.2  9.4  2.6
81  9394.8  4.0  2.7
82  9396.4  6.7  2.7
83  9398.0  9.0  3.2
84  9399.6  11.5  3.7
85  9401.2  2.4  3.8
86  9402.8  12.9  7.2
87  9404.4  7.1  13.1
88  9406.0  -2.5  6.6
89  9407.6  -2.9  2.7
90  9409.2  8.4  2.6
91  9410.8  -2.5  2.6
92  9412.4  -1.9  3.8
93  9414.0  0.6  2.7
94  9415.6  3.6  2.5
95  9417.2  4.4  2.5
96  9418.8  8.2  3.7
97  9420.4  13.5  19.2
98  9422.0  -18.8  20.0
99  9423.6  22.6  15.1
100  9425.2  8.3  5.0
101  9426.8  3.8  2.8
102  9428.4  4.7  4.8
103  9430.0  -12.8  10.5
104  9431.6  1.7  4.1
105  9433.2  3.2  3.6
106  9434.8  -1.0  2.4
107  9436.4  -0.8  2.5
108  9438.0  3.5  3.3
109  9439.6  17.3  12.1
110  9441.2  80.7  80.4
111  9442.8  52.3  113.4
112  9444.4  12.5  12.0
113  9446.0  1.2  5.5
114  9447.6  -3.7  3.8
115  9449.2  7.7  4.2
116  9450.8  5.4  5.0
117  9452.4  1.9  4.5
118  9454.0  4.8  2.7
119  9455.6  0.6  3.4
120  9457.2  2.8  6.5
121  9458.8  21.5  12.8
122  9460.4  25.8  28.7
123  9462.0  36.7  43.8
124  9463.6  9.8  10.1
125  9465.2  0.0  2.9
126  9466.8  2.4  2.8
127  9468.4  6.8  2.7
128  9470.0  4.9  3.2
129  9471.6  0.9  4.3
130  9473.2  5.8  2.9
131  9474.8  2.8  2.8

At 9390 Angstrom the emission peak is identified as [O III]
